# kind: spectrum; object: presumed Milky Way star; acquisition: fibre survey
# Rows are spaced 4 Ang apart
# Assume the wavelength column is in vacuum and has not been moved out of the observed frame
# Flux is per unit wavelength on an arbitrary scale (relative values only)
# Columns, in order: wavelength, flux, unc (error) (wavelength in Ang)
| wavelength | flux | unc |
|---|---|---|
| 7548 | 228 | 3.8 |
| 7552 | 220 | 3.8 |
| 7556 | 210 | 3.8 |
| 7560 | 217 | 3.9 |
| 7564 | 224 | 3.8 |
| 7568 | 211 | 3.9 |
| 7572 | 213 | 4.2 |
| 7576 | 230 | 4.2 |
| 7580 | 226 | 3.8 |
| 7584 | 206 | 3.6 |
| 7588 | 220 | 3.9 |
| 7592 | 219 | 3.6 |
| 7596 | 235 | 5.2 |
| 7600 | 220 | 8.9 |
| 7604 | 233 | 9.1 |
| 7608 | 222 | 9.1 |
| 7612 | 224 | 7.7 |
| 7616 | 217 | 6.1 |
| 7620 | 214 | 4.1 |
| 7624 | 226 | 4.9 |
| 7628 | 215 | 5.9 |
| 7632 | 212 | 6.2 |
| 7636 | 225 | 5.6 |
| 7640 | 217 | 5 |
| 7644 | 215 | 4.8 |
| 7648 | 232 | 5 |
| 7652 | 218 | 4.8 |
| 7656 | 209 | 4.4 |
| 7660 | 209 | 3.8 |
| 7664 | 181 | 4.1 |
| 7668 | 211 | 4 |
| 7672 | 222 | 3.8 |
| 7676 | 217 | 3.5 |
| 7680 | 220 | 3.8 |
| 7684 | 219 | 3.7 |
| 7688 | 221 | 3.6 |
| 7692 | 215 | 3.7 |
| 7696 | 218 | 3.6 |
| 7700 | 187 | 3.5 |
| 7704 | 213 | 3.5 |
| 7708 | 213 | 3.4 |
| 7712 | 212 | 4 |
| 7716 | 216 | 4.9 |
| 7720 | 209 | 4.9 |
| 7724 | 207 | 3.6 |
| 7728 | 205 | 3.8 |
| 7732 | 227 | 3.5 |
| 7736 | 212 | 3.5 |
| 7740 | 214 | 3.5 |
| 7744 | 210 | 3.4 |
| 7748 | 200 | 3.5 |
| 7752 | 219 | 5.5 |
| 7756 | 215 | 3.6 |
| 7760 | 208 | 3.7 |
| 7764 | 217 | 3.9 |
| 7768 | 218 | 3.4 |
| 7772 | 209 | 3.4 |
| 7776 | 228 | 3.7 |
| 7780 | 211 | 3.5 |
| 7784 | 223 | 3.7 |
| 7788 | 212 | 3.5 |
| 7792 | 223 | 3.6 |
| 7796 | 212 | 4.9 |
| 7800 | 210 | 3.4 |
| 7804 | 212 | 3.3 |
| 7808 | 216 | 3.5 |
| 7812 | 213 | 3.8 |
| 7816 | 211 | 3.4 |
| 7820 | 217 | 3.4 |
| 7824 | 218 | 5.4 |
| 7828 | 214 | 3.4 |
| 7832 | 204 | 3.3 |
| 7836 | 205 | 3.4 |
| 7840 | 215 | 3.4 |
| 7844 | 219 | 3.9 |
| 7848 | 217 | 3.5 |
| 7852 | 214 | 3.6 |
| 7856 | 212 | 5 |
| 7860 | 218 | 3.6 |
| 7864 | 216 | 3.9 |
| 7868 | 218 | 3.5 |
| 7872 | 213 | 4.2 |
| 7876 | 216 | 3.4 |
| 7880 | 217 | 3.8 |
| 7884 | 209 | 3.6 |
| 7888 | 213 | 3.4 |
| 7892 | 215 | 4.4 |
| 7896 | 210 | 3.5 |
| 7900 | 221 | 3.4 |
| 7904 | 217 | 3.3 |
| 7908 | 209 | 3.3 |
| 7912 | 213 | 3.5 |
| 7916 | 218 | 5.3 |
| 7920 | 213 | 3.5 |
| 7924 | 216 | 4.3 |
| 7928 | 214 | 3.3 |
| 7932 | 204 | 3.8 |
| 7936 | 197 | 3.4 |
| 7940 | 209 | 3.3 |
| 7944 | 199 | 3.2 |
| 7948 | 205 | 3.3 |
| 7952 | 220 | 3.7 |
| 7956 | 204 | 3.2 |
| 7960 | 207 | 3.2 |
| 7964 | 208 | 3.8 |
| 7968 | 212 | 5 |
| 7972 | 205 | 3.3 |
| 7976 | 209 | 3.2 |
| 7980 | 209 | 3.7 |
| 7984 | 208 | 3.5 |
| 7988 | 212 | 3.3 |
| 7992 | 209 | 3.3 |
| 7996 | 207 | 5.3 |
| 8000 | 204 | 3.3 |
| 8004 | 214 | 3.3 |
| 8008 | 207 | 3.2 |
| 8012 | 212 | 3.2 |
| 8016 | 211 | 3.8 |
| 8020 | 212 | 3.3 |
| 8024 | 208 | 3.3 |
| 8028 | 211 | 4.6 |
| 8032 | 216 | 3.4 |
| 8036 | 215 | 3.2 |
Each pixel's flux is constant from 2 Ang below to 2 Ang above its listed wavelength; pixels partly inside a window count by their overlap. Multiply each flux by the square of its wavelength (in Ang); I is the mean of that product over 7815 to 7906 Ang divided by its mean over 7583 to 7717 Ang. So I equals 1.05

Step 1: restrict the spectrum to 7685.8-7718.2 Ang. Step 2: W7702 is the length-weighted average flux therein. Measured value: 212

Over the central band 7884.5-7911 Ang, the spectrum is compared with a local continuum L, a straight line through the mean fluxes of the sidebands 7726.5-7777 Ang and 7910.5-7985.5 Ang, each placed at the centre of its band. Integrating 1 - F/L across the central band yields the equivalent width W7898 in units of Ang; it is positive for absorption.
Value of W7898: -0.5 Ang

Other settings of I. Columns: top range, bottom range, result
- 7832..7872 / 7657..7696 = 1.05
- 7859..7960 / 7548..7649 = 1.04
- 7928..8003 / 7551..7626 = 1.04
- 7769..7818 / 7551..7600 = 1.04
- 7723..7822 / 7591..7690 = 1.02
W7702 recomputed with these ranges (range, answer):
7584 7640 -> 221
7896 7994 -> 210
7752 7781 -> 216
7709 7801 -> 214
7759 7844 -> 214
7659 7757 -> 212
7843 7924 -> 215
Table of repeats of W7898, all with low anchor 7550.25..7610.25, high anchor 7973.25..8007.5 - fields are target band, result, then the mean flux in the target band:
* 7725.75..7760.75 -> 0.6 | 212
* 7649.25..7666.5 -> 1.0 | 206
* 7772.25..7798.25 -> -0.3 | 217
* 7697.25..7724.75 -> 1.0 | 208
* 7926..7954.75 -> 0.5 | 207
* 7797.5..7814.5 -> 0.1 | 213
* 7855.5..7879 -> -0.4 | 216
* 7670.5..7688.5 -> -0.2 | 220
